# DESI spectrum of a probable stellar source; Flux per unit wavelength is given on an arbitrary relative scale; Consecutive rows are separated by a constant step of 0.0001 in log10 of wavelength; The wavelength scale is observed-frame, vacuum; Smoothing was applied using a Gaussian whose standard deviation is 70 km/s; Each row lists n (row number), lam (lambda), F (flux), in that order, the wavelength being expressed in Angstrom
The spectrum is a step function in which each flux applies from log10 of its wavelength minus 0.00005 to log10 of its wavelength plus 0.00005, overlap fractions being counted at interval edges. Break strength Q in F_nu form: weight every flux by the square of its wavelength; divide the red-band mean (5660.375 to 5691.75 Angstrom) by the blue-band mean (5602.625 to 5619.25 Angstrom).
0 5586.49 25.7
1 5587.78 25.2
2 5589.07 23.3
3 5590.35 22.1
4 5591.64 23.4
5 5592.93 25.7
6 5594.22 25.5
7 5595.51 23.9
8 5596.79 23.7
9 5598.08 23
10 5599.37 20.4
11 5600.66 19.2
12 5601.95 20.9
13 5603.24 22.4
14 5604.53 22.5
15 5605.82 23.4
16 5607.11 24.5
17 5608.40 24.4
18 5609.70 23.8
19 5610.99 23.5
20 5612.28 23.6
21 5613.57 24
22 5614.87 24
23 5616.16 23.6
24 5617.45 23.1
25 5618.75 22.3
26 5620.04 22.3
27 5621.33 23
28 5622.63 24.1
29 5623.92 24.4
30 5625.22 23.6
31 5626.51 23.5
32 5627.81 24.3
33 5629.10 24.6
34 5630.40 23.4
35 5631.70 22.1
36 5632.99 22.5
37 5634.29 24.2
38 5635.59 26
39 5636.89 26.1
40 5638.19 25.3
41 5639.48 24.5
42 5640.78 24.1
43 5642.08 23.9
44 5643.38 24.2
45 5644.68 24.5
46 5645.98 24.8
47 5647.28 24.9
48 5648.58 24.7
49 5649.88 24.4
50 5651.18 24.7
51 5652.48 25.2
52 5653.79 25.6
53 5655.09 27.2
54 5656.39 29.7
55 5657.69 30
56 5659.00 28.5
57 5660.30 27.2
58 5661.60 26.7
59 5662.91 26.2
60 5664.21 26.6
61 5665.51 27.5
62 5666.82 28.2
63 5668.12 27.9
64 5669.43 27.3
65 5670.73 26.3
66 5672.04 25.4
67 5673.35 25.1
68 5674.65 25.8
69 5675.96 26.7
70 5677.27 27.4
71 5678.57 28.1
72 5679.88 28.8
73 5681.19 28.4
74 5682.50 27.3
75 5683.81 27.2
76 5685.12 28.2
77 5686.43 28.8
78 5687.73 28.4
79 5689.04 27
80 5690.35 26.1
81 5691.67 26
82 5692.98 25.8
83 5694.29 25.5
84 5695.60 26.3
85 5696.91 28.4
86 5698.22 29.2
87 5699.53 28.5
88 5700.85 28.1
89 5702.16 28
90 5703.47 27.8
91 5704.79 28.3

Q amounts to 1.2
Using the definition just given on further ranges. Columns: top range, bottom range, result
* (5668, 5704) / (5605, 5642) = 1.17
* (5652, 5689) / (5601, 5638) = 1.18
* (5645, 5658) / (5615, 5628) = 1.12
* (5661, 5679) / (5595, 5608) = 1.22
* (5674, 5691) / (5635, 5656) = 1.11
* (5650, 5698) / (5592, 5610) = 1.20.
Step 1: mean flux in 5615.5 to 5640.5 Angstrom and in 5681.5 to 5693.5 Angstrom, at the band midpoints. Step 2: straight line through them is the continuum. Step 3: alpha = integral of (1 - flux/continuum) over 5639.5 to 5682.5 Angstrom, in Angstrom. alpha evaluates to -1.1 Angstrom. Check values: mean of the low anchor 23.8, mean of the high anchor 27.2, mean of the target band 26.4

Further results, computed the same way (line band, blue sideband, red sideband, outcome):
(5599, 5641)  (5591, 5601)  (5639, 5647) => 0.6 Angstrom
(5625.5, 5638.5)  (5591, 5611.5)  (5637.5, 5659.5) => 0.3 Angstrom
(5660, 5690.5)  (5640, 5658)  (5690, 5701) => -1.0 Angstrom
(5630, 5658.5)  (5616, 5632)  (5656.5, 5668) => 0.7 Angstrom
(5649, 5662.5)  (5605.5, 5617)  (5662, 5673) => -0.3 Angstrom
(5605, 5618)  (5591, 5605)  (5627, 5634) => -0.4 Angstrom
